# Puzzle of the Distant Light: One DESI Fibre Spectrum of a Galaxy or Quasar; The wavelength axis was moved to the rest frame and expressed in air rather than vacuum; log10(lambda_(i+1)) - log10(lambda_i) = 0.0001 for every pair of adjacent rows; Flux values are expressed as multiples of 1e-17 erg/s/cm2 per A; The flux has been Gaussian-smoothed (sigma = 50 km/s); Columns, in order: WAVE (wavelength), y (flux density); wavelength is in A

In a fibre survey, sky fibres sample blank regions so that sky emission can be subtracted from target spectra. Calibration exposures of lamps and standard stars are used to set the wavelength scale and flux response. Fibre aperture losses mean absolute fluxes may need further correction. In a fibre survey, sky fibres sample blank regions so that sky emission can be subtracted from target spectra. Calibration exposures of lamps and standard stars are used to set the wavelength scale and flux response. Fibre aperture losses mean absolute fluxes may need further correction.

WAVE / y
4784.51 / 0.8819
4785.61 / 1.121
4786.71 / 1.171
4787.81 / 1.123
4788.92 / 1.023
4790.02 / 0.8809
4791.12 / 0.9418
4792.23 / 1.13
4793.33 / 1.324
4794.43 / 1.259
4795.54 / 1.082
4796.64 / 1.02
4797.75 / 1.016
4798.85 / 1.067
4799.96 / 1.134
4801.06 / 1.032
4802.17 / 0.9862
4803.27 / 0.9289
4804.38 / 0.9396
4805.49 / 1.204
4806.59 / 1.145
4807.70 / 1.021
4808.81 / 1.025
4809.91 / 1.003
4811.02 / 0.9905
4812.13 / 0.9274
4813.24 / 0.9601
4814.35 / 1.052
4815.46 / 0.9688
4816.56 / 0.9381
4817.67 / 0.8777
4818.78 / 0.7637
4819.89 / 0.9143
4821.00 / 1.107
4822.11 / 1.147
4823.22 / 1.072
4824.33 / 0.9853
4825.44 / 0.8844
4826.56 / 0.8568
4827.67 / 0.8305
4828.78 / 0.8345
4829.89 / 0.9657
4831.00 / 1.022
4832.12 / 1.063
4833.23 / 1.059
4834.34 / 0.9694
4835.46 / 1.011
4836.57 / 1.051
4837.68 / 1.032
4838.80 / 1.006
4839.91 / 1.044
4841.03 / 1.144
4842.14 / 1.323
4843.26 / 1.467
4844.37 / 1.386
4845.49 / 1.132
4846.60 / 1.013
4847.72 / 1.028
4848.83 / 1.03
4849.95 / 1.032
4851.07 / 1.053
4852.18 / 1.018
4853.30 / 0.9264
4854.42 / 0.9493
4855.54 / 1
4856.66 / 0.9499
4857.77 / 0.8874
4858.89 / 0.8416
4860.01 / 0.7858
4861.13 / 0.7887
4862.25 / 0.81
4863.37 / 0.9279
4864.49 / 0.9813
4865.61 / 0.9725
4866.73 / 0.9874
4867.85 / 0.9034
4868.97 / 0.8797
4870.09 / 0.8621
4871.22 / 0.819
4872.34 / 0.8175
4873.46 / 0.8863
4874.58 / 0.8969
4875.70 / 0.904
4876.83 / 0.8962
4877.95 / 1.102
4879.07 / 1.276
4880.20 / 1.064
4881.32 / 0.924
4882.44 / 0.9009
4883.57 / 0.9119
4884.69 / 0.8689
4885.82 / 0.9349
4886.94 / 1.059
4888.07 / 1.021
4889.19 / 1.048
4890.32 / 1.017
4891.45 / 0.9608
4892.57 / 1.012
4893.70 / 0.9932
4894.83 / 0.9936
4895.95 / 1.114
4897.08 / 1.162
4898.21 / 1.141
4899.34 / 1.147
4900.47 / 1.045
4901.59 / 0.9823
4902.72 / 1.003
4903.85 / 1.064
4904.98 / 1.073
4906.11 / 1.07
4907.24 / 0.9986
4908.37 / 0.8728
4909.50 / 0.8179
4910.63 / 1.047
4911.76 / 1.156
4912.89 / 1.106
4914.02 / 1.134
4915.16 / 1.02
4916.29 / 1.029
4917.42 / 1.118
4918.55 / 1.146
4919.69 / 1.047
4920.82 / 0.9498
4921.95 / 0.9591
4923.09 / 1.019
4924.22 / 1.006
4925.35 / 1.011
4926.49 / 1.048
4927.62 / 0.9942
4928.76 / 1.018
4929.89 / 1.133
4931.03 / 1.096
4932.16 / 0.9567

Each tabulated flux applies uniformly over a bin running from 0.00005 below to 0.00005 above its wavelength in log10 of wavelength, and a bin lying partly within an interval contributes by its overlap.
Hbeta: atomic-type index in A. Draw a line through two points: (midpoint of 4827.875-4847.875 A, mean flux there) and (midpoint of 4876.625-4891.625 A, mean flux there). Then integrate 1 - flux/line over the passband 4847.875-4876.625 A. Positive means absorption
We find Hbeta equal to 3.4 A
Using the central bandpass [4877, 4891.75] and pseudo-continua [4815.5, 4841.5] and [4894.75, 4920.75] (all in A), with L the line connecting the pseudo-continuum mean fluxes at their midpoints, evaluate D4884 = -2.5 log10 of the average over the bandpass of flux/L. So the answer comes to 0.03 mag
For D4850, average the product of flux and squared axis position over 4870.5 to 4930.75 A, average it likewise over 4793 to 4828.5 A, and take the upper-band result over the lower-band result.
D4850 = 1.04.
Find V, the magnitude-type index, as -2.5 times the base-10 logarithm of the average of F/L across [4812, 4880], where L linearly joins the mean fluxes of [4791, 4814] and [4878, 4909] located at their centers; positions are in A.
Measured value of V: 0.06 mag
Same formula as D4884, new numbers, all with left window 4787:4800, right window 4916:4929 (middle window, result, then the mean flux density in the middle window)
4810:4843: 0.08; 0.997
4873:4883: 0.07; 0.985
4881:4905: 0.03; 1.02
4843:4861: 0.04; 1.02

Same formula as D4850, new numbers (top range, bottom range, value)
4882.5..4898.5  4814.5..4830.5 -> 1.10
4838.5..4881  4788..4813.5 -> 0.97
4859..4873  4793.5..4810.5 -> 0.85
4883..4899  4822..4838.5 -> 1.06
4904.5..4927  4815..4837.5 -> 1.11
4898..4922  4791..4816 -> 1.04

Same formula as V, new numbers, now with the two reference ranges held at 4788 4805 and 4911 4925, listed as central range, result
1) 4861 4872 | 0.18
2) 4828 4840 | 0.06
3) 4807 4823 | 0.08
